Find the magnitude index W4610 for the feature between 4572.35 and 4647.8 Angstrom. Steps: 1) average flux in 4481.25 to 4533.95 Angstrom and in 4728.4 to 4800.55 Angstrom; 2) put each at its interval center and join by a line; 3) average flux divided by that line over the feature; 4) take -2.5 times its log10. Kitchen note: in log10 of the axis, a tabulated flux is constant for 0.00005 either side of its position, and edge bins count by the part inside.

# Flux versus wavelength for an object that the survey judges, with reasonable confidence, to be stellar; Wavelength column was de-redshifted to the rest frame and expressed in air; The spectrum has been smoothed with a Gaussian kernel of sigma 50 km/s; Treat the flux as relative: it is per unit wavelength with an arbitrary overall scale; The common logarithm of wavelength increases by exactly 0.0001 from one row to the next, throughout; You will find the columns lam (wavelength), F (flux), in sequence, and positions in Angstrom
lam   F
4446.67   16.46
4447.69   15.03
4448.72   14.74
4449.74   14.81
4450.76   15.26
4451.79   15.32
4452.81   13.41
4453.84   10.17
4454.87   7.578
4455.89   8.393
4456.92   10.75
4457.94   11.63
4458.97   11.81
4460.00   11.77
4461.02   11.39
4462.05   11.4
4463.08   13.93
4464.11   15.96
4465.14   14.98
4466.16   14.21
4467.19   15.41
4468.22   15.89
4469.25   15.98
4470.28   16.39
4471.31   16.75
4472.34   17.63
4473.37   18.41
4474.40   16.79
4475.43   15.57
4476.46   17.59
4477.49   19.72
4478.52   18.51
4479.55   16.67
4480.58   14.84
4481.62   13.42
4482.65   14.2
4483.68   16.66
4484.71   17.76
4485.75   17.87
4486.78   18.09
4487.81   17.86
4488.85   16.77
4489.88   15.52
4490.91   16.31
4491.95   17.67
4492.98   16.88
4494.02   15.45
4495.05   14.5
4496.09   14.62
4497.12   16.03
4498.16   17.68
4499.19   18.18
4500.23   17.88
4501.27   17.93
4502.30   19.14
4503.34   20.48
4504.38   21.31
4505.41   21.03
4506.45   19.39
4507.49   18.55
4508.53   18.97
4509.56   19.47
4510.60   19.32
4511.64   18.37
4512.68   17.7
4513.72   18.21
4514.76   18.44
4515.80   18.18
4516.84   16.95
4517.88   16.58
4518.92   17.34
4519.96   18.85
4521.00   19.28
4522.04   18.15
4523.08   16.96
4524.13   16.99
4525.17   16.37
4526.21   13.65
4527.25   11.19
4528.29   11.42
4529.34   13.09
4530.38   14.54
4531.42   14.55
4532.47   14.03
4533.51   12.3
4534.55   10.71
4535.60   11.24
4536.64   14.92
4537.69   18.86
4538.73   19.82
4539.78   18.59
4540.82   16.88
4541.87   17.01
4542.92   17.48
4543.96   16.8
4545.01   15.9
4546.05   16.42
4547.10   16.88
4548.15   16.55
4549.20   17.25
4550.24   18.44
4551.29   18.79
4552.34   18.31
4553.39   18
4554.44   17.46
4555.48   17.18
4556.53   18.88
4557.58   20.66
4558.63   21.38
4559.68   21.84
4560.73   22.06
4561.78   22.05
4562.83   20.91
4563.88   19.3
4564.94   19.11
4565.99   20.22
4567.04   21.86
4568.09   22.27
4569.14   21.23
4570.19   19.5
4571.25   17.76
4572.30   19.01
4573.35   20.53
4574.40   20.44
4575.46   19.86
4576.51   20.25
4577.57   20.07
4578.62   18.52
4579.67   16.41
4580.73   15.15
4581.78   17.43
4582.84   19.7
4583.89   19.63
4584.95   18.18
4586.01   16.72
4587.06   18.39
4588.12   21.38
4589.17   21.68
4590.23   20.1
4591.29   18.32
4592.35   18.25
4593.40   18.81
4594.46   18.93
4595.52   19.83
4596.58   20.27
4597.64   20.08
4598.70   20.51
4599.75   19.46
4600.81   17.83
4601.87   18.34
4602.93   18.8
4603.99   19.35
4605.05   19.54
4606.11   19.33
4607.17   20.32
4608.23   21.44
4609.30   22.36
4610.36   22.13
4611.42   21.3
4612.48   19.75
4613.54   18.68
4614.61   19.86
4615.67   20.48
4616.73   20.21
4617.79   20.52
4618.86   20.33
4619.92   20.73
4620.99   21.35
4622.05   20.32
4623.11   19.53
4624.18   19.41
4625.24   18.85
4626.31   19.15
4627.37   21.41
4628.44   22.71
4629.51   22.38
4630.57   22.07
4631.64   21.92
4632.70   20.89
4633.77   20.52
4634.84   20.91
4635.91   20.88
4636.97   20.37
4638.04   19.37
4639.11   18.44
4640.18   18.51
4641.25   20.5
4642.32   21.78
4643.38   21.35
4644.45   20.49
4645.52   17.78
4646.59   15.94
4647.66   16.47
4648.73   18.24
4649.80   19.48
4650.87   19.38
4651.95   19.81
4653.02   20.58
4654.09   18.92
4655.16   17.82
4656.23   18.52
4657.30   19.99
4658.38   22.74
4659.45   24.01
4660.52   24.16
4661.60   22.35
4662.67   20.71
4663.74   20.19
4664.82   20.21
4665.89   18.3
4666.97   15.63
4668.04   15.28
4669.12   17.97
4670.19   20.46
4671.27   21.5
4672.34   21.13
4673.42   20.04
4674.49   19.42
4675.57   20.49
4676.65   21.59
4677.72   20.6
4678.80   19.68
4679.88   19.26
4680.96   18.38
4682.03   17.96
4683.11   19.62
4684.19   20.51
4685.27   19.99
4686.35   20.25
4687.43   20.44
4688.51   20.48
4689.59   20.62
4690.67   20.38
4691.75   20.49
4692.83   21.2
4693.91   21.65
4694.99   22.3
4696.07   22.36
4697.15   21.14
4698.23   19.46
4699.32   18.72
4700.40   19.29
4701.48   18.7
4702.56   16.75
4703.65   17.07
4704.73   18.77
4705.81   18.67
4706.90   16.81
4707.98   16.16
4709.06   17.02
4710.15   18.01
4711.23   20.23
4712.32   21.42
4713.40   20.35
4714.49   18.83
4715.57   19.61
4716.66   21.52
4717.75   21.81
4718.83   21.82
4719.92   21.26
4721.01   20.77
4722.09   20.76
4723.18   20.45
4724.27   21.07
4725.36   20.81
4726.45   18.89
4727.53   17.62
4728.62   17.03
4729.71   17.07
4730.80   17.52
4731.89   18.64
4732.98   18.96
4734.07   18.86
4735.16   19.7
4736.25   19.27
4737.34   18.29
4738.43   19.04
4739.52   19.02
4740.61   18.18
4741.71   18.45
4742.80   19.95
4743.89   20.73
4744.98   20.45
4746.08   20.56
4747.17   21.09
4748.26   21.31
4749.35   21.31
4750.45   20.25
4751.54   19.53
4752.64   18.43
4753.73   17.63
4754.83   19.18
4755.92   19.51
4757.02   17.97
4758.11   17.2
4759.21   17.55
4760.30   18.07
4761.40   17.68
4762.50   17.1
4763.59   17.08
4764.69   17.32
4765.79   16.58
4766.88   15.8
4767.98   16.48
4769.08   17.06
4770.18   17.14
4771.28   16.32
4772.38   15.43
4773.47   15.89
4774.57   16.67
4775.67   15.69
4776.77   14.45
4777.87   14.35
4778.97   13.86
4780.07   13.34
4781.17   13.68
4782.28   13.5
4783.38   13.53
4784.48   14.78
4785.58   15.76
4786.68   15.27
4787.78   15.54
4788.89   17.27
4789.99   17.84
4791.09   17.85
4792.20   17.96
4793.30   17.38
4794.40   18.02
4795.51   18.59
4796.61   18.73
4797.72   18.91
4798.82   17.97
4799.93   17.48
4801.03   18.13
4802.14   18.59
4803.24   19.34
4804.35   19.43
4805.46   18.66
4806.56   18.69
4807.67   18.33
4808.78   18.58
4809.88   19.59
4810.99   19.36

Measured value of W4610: -0.15 mag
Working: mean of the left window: 16.9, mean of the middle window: 19.8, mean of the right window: 17.6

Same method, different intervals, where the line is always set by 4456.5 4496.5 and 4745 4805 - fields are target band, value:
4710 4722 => -0.211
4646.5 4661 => -0.191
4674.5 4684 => -0.176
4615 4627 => -0.220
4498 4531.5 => -0.110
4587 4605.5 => -0.194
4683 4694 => -0.215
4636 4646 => -0.202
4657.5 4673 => -0.214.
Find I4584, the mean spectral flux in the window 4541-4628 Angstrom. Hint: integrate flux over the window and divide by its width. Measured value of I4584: 19.4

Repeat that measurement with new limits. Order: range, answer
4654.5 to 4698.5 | 20.2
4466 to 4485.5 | 16.5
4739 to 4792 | 17.3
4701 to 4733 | 19.2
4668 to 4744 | 19.6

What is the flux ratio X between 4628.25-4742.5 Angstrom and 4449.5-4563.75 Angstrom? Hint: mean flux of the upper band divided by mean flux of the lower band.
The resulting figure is 1.2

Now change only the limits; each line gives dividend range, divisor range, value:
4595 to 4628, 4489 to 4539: 1.20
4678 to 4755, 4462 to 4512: 1.15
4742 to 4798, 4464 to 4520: 1.00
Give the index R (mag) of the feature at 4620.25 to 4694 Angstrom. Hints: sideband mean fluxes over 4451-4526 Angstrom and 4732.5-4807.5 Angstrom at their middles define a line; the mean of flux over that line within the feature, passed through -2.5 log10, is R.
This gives -0.17 mag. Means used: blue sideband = 16.3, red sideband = 17.7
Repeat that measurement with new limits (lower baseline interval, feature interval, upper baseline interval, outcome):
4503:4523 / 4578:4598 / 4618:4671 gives 0.03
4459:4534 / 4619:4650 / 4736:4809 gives -0.18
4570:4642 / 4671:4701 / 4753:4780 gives -0.12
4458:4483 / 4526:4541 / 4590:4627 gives 0.21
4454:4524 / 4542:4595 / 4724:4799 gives -0.13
